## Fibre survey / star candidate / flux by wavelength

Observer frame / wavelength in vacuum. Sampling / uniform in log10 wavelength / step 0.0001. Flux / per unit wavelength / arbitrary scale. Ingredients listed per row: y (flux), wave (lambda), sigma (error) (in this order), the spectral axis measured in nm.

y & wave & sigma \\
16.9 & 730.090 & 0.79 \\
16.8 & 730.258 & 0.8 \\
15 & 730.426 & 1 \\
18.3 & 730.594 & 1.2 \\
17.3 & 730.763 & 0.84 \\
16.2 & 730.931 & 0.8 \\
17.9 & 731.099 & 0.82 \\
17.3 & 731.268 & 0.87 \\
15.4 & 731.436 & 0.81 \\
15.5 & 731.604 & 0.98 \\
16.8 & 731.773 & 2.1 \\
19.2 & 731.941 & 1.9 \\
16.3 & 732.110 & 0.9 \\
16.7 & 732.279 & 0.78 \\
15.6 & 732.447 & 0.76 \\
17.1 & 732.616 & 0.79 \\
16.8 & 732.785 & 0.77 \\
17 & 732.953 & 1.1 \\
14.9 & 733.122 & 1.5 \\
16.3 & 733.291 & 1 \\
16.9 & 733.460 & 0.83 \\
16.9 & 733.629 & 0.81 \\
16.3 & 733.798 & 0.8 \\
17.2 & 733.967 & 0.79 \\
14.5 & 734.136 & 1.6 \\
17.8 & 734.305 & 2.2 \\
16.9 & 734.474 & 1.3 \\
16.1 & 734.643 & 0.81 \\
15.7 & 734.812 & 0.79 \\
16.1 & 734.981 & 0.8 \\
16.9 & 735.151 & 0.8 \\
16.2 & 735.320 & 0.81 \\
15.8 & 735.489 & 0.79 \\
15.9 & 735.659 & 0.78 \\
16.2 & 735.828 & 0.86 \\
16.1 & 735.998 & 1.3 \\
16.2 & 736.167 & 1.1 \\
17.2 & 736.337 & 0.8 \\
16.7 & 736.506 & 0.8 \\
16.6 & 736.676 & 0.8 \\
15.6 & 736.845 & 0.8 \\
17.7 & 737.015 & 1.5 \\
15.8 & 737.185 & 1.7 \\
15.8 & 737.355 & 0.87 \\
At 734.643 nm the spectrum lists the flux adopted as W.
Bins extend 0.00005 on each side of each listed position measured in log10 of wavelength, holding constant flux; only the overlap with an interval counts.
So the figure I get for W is 16.1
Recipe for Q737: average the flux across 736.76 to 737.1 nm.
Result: 16.7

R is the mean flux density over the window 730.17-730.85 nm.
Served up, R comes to 16.8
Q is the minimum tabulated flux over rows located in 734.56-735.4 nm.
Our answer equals 15.7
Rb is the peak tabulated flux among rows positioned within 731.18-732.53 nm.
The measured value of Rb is 19.2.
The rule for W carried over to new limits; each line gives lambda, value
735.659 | 15.9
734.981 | 16.1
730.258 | 16.8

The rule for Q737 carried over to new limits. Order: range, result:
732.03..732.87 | 16.5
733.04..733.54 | 16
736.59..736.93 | 16.1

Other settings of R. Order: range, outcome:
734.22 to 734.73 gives 16.9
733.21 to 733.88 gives 16.6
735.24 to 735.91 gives 16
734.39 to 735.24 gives 16.3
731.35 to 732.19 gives 16.7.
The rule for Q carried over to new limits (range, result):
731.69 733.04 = 15.6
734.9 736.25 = 15.8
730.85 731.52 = 15.4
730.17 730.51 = 15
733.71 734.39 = 14.5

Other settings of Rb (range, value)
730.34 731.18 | 18.3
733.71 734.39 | 17.8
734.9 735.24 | 16.9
